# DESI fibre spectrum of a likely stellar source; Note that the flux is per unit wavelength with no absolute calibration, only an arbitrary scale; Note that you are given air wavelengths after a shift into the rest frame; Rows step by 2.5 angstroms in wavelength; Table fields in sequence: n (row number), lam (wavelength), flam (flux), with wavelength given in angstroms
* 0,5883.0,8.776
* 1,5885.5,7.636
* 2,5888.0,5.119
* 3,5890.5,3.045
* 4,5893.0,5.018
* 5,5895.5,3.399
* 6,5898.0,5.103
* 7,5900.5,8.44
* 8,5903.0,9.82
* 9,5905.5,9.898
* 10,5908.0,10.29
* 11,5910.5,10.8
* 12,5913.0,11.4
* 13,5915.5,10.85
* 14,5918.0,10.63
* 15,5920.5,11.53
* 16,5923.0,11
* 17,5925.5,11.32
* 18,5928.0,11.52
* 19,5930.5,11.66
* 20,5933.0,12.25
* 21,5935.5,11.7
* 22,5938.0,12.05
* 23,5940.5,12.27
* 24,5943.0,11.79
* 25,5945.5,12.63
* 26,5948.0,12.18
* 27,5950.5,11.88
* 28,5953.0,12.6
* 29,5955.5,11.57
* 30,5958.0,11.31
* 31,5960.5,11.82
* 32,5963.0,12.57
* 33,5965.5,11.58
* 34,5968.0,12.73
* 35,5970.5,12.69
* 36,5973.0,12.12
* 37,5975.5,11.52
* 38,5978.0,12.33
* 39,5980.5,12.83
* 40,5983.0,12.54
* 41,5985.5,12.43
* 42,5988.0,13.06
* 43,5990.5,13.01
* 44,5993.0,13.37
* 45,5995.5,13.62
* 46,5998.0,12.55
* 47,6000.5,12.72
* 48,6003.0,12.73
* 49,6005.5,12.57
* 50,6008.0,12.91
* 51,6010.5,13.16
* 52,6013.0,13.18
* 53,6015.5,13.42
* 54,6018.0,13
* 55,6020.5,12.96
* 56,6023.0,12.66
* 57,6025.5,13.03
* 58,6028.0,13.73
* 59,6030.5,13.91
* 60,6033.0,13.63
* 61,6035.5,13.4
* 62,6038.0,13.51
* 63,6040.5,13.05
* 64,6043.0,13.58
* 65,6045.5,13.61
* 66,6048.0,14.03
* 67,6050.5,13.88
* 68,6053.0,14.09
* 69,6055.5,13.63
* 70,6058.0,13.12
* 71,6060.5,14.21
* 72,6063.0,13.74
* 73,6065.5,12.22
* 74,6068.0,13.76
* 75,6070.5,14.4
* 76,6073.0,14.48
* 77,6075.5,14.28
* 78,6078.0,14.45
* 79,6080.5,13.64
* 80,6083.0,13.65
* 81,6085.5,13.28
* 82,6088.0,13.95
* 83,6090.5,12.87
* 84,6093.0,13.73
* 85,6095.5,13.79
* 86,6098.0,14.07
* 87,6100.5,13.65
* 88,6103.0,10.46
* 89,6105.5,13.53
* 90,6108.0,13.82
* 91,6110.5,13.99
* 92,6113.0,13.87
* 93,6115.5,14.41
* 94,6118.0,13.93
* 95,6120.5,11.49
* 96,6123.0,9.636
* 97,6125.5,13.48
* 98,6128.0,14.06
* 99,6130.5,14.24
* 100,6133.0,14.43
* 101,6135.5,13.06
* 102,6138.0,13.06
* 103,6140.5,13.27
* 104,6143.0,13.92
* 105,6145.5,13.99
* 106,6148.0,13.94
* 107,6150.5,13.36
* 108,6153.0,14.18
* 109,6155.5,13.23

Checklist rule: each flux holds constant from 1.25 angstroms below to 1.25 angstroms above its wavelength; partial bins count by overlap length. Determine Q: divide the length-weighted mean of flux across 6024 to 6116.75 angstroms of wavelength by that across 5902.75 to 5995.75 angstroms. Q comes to 1.1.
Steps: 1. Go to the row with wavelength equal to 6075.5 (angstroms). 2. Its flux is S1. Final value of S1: 14.28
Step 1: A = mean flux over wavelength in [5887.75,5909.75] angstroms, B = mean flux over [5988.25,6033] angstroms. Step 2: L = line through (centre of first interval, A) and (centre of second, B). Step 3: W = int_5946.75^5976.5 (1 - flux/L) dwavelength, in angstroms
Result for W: -4.9 angstroms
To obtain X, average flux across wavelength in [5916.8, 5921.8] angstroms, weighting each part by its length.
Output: 11.1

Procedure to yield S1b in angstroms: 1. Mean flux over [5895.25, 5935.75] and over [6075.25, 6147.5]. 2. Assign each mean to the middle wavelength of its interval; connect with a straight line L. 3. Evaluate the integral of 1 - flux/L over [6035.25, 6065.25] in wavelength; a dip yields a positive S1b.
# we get -2.8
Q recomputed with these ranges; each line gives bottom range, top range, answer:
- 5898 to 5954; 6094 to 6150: 1.20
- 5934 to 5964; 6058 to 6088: 1.15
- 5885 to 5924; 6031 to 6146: 1.62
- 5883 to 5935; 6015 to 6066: 1.48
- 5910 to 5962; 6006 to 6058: 1.15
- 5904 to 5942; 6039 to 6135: 1.20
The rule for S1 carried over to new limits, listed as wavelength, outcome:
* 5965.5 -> 11.58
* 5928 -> 11.52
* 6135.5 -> 13.06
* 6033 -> 13.63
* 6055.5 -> 13.63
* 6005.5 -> 12.57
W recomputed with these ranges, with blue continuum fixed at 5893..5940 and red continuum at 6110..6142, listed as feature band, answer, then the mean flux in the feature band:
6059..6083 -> -2.8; 13.9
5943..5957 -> -2.0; 12.1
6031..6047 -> -2.0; 13.5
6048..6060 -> -1.5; 13.7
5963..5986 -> -2.8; 12.3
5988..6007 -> -2.7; 12.9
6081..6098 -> -1.1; 13.6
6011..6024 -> -1.6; 13.1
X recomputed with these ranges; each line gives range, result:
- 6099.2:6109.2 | 12.9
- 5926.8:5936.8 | 11.8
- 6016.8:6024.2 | 12.9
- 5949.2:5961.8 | 11.8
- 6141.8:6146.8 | 14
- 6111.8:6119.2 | 14.1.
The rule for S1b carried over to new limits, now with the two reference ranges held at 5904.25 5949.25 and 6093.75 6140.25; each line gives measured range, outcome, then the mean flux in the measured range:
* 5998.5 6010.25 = -0.6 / 12.8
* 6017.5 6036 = -1.3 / 13.3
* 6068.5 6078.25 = -1.1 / 14.3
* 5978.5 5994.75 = -1.2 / 12.9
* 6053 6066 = -0.8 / 13.5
